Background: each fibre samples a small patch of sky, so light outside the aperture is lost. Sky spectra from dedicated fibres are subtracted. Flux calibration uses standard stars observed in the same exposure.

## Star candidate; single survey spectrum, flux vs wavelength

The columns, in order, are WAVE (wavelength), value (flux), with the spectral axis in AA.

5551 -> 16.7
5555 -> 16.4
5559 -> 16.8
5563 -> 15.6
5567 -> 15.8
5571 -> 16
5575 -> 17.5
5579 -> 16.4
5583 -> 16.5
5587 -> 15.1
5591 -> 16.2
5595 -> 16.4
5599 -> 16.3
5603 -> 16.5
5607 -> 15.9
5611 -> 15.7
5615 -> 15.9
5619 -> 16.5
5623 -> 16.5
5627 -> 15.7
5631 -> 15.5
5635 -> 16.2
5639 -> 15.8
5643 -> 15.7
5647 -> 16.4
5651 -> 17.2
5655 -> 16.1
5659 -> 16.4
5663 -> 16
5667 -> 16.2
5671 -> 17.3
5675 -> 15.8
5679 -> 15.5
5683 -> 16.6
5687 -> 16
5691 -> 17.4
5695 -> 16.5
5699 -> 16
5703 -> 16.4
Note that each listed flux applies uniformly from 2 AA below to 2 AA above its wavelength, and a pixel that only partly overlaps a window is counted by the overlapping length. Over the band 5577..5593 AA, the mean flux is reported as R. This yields 16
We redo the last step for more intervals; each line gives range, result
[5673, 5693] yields 16.3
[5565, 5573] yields 15.9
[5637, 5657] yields 16.2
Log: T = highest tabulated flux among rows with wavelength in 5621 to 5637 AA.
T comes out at 16.5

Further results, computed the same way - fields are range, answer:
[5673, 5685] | 16.6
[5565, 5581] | 17.5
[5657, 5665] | 16.4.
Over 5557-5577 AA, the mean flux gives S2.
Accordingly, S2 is 16.3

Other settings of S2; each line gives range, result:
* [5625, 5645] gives 15.8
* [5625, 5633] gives 15.6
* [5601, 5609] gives 16.2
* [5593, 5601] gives 16.4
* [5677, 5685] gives 16.1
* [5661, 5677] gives 16.3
